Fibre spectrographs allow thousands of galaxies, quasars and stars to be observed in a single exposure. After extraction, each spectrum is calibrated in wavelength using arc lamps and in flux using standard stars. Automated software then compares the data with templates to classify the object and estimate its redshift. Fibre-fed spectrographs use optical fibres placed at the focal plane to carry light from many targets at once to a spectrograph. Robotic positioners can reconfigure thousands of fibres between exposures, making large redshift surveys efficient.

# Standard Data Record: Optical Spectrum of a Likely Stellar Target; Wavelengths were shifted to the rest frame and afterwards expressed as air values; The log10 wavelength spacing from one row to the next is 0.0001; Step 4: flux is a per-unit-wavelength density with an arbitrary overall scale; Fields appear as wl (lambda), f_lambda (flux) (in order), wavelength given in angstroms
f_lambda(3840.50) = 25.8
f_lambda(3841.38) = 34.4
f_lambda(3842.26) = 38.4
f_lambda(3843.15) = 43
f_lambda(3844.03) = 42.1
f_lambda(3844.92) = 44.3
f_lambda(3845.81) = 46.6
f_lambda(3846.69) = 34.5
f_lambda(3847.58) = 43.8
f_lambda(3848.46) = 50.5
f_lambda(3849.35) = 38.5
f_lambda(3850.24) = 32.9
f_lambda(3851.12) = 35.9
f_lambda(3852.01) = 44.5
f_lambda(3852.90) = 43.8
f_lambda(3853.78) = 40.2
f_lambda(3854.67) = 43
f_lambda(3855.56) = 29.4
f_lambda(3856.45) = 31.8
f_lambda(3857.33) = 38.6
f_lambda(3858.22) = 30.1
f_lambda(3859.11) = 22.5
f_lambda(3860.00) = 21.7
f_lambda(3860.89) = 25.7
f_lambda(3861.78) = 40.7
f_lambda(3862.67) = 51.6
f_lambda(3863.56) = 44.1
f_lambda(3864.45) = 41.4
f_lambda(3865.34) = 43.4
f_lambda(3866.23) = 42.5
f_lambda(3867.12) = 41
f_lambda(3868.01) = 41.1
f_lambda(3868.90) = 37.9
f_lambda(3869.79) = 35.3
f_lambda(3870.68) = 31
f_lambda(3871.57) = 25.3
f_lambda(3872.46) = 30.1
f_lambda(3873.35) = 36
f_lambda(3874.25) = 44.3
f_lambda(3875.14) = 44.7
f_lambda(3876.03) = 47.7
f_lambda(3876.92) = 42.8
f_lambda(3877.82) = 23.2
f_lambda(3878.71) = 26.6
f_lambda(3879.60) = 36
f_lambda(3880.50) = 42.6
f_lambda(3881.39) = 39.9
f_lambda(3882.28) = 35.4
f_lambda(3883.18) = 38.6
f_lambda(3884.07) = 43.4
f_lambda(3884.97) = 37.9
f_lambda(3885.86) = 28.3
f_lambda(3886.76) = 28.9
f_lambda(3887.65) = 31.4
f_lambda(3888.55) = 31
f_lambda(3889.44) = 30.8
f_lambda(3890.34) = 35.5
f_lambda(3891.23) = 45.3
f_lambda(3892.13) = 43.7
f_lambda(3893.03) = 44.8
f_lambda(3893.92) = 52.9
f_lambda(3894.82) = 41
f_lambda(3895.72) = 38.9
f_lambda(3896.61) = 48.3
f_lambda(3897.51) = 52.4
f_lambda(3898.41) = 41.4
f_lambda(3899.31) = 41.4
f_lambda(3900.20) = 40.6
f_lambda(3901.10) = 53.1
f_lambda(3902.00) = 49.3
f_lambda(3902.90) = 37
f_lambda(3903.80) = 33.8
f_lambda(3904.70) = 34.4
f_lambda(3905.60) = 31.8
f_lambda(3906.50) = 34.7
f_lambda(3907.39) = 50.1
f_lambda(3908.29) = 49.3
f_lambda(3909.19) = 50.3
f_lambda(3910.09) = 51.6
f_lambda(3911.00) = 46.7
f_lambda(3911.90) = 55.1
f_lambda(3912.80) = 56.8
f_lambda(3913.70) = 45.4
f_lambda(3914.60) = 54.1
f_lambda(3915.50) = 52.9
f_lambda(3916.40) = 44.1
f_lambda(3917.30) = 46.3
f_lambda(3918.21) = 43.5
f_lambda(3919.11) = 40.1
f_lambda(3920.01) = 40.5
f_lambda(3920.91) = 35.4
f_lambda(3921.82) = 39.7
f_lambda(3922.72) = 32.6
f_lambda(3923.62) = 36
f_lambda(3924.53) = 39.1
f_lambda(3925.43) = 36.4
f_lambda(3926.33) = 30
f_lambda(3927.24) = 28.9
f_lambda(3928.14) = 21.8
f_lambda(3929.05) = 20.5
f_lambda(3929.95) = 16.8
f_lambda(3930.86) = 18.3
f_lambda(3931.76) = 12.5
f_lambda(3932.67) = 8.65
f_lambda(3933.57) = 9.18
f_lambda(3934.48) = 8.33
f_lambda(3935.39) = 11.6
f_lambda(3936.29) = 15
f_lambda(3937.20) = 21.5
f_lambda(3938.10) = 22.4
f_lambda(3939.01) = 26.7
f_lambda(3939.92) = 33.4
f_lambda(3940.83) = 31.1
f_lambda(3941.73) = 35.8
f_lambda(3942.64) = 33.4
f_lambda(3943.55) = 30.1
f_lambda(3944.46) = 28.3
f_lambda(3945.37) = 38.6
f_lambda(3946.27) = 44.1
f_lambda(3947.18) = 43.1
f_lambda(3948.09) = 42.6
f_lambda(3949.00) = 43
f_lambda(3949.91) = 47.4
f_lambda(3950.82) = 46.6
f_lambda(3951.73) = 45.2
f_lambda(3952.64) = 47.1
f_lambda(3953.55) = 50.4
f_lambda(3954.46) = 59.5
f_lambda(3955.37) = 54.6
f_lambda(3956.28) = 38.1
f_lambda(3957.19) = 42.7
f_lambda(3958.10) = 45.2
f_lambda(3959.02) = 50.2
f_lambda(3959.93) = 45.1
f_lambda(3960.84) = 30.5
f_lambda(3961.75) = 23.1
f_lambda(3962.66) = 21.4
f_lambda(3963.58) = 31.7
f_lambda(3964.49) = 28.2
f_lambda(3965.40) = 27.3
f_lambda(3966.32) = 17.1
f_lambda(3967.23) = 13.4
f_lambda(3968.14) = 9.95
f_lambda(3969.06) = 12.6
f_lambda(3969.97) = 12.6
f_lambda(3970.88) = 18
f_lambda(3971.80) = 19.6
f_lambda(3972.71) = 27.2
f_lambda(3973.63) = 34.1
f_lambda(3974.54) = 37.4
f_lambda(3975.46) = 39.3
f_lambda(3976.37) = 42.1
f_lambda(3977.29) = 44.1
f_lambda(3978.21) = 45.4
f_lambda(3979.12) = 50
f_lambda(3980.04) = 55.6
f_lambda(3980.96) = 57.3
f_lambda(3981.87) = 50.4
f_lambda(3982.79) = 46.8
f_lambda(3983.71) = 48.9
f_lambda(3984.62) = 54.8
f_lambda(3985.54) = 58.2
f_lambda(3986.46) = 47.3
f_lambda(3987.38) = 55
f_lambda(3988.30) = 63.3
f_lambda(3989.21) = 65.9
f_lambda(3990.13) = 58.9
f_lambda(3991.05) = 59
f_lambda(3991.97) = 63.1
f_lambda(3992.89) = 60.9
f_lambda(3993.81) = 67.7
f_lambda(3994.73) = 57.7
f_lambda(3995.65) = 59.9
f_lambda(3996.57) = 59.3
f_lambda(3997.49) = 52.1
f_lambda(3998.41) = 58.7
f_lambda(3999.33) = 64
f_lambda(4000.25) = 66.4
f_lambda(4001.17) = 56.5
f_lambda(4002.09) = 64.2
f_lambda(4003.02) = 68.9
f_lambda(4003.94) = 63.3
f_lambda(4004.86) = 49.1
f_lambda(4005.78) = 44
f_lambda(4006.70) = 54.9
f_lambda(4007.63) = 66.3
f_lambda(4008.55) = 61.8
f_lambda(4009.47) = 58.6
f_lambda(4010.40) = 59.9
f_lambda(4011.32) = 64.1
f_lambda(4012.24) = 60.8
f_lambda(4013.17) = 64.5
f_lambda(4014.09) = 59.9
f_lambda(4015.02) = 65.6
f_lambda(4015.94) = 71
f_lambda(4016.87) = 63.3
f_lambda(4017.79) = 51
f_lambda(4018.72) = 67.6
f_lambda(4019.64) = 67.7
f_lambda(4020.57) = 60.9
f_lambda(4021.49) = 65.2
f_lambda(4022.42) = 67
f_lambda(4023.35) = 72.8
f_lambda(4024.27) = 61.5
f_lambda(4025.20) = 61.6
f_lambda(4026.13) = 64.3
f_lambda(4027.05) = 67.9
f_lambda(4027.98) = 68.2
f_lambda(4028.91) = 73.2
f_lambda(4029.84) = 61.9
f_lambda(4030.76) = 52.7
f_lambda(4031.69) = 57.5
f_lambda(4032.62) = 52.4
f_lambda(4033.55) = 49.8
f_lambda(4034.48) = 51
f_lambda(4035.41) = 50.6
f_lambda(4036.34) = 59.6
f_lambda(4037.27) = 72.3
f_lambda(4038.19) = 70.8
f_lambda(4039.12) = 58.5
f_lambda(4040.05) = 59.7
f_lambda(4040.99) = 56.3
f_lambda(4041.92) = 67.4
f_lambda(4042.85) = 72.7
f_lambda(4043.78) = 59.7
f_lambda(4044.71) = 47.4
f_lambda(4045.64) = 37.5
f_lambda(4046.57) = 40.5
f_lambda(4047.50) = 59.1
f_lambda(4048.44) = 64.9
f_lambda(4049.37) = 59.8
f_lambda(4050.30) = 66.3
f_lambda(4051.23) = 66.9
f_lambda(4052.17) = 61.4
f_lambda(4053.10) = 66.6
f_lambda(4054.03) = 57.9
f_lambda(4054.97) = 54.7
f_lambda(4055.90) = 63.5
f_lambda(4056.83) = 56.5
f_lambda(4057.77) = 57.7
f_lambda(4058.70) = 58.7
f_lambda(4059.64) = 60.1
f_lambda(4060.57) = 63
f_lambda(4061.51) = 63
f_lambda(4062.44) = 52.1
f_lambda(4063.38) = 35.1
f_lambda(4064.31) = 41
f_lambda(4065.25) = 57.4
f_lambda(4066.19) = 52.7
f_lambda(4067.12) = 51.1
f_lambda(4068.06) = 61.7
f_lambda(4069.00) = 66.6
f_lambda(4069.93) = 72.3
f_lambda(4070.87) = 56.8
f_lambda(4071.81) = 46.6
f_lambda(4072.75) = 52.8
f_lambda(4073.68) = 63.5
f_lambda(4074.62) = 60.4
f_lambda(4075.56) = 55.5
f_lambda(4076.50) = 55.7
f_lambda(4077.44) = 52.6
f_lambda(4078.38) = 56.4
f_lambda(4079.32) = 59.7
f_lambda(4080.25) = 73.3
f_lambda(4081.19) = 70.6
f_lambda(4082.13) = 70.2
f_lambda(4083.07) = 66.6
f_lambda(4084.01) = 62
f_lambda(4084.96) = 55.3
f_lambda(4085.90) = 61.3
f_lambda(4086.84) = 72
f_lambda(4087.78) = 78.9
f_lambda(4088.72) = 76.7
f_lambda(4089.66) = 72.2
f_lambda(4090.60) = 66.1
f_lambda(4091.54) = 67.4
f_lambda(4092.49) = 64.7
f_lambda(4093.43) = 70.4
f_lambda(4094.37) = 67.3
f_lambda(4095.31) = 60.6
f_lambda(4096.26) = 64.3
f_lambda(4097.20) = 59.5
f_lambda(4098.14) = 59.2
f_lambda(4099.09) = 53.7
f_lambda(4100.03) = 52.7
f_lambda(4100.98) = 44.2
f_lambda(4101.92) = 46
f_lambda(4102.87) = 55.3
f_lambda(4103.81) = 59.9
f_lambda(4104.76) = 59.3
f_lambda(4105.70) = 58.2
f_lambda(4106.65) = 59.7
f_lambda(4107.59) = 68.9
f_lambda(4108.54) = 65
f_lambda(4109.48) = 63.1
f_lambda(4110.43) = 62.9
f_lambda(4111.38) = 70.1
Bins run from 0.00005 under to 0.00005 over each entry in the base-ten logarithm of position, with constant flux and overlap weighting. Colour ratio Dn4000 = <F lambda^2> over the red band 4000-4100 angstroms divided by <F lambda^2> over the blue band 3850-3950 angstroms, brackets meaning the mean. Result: 1.79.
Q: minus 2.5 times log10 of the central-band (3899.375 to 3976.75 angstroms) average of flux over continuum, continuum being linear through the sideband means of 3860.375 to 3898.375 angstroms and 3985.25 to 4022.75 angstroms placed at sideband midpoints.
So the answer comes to 0.36 mag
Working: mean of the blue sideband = 38.7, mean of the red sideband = 60.8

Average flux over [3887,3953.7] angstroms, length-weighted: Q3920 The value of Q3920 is 37.1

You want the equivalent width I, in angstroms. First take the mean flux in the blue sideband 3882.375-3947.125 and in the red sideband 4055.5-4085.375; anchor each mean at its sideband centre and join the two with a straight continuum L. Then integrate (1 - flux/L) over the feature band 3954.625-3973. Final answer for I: 6.0 angstroms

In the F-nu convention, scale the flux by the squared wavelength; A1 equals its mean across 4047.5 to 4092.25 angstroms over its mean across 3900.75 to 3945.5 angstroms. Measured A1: 1.91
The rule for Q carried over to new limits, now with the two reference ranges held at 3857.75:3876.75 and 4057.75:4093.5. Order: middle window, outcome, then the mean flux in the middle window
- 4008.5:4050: -0.099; 60.9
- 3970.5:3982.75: 0.226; 40.4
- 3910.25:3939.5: 0.331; 31.9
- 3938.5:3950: 0.256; 36.3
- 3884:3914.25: -0.037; 42.3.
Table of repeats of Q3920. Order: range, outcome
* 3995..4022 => 61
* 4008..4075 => 59.8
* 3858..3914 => 39.7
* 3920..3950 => 28.5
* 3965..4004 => 47.2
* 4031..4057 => 58.6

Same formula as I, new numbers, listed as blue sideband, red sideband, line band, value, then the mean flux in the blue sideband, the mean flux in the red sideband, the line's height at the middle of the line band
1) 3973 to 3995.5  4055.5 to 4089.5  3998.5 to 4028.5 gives -4.09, 52.5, 60.1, 55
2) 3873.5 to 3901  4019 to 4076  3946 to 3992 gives 7.78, 39.5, 59.3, 49.6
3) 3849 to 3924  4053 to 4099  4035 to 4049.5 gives -0.36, 39.8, 60.9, 57.2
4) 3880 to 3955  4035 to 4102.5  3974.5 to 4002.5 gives -4.26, 37.4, 60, 48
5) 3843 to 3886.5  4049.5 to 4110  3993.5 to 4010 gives -2.31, 37.8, 60.5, 52.3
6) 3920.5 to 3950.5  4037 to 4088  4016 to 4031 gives -4.34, 28.6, 59.6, 50.1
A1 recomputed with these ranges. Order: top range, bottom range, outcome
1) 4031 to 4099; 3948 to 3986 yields 1.64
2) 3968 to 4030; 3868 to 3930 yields 1.47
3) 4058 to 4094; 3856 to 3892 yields 1.87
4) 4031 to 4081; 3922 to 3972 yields 2.02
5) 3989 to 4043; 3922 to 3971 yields 2.09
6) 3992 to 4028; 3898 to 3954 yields 1.78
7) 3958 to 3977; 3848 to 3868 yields 0.77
